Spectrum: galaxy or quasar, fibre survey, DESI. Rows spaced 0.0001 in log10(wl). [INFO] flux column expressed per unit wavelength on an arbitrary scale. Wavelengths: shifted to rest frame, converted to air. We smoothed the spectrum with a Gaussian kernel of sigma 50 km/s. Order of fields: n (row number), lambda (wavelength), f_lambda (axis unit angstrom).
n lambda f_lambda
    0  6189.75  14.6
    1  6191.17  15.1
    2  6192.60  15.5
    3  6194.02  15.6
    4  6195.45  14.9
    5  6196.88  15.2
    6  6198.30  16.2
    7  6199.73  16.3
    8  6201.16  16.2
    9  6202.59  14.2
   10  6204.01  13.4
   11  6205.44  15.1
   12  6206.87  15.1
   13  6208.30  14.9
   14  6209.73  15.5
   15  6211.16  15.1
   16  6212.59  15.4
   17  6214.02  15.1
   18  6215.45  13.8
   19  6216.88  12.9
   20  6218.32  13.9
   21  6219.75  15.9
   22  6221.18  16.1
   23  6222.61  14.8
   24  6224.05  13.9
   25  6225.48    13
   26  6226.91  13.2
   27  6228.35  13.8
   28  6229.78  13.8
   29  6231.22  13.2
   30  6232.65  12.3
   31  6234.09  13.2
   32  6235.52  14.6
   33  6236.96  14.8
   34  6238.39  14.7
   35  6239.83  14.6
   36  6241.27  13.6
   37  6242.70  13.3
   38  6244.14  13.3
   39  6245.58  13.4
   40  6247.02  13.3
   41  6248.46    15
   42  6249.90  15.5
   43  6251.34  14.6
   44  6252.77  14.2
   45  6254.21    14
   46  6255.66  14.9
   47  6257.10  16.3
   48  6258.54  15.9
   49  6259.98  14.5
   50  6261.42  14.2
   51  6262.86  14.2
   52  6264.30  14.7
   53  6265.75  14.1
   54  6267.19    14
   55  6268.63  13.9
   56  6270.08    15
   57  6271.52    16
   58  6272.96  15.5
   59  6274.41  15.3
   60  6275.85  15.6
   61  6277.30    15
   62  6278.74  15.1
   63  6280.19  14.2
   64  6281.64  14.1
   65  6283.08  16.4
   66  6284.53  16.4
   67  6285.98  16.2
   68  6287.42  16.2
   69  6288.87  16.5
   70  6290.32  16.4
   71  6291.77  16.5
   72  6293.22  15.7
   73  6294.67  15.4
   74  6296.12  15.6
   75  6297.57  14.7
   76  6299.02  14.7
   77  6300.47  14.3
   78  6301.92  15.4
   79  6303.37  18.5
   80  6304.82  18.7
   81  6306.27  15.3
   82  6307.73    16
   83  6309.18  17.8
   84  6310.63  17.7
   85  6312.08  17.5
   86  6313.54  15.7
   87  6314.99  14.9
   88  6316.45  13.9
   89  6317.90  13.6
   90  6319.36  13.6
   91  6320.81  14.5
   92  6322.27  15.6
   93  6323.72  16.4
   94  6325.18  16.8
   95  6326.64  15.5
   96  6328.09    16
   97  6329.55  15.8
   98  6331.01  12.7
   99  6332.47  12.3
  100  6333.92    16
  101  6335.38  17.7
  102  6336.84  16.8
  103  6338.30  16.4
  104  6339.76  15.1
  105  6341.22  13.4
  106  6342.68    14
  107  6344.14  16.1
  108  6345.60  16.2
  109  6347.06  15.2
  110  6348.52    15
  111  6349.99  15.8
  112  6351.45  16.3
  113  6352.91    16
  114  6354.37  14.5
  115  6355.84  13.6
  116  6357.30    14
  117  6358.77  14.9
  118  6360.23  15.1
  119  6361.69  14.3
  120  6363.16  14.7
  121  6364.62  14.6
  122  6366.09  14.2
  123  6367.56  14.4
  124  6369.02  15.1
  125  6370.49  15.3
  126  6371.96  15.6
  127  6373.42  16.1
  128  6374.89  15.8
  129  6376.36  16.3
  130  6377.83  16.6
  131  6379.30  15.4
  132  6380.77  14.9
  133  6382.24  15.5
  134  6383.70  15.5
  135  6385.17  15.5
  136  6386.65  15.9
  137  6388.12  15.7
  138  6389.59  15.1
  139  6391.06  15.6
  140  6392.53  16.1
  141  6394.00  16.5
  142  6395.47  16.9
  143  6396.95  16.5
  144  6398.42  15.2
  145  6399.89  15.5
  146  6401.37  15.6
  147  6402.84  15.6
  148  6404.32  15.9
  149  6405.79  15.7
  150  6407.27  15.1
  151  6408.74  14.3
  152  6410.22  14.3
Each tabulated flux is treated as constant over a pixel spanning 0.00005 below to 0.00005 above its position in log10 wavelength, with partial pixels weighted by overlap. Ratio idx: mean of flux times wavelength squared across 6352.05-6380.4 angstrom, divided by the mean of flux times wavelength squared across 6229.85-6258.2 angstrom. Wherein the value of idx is 1.11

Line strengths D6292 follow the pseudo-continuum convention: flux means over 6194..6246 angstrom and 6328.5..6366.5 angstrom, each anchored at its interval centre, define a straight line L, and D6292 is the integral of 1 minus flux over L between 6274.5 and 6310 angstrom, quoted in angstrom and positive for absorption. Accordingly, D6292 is -2.6 angstrom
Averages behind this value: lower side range 14.4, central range 15.9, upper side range 15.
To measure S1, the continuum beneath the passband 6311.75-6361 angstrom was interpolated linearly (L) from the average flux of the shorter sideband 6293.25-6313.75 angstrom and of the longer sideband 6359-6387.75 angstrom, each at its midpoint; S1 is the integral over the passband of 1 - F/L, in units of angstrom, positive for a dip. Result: 1.9 angstrom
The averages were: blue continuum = 16.2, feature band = 15.2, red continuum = 15.3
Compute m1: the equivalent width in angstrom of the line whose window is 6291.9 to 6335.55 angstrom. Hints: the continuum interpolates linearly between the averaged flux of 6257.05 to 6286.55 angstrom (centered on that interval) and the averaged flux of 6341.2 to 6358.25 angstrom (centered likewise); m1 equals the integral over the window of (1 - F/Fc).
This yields -1.6 angstrom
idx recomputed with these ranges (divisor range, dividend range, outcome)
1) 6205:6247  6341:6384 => 1.12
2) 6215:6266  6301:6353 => 1.13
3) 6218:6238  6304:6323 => 1.15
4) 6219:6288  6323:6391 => 1.08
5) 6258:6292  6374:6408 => 1.07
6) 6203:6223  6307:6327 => 1.10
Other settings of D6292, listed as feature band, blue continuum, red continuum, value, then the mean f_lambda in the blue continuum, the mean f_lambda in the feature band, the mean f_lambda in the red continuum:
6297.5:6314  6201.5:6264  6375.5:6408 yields -1.6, 14.4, 16.4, 15.8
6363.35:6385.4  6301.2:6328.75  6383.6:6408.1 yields 0.6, 16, 15.4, 15.8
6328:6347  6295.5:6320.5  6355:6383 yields 0.2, 15.7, 15.2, 15.1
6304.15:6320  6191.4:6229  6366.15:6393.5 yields -0.7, 14.8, 15.9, 15.6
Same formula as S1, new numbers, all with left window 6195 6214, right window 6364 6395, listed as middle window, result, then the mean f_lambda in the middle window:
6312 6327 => 0.2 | 15.2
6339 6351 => 0.3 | 15.1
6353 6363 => 0.6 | 14.5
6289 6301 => -0.1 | 15.5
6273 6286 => 0.0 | 15.3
